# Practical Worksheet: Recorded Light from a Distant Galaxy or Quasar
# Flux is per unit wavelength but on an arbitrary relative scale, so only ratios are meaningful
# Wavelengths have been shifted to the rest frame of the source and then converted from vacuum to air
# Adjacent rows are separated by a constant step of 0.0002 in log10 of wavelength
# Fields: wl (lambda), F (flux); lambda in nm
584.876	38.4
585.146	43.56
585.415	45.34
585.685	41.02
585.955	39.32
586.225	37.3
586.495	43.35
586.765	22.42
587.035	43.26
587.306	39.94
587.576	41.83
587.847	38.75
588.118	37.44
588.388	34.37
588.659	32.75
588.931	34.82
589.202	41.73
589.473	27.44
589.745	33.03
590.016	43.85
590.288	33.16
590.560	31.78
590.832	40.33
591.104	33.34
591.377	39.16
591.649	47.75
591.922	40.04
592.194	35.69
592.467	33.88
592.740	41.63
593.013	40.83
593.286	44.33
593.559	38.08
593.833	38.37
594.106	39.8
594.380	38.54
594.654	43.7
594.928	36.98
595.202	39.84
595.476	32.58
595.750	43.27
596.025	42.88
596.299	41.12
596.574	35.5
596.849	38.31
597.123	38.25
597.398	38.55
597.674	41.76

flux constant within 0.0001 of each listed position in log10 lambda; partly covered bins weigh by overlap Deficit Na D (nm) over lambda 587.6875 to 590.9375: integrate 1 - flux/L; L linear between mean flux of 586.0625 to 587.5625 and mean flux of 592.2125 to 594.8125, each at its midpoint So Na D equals 0.222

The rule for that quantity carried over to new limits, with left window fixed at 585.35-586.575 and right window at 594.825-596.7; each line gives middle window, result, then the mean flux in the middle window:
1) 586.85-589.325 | 0.15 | 38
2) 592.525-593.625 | -0.04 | 40.9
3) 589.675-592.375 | 0.14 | 37.9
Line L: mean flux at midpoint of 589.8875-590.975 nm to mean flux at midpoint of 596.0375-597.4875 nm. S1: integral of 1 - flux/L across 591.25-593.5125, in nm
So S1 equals -0.16 nm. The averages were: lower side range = 37.2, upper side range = 38.8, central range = 40.3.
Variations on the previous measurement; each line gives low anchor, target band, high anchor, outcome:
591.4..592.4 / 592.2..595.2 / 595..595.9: 0.00 nm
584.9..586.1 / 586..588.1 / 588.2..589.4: 0.04 nm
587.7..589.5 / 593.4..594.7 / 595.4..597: -0.04 nm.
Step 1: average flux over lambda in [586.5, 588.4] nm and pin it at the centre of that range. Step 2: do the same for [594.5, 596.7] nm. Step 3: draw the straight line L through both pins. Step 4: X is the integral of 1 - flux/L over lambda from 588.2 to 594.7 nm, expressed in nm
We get 0.12 nm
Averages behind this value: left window 37.5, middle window 37.8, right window 39.5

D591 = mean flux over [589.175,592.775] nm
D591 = 37.1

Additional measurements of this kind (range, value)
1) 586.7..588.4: 37.6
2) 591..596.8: 39.4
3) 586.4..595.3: 37.9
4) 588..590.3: 35.5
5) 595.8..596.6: 40.8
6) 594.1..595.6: 38.5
